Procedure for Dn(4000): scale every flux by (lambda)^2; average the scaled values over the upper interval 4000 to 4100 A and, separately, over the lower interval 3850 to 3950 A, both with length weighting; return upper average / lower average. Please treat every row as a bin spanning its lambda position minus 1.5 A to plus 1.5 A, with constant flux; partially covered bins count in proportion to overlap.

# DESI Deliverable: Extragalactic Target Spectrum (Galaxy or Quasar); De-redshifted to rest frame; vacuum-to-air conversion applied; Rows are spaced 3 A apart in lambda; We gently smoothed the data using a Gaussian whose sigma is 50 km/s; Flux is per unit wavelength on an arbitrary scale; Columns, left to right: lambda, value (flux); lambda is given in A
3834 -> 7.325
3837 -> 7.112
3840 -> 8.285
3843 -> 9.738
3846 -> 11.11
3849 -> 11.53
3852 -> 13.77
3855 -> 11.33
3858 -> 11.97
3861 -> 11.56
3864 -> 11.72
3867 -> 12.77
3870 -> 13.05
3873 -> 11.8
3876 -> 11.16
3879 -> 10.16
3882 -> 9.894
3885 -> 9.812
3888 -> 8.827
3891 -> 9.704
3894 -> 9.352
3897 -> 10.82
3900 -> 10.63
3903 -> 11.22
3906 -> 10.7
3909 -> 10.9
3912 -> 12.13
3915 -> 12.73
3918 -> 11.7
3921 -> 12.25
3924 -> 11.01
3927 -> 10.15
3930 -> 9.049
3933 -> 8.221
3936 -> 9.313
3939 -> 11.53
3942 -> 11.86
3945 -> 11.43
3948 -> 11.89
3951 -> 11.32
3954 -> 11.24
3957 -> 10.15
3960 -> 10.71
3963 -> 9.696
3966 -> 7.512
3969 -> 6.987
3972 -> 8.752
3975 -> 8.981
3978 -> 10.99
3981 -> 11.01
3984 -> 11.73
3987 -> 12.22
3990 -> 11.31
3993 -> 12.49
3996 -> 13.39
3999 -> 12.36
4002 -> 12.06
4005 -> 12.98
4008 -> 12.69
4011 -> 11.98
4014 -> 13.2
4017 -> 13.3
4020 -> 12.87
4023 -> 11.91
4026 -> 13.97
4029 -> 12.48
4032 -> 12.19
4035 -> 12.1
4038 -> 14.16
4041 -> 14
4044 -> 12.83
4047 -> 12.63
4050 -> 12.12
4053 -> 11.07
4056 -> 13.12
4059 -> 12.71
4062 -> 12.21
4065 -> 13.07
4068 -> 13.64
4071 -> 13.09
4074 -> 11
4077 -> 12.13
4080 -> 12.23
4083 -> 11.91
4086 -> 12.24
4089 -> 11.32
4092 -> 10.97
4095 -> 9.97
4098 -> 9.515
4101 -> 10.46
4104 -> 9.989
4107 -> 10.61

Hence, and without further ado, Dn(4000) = 1.20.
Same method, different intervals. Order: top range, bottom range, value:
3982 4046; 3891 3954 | 1.22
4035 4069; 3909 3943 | 1.25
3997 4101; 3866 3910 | 1.25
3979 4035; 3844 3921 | 1.18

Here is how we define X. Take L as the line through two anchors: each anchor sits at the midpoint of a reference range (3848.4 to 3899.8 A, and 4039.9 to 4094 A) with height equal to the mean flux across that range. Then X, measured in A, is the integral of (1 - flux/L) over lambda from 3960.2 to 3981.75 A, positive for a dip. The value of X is 4.7 A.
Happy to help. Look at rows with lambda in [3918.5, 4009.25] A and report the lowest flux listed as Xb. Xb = 6.987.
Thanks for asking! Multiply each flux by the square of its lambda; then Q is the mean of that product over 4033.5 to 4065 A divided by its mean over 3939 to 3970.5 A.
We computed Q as 1.29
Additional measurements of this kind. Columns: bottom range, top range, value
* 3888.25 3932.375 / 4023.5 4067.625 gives 1.27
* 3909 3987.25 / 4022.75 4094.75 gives 1.25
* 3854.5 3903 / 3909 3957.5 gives 1.04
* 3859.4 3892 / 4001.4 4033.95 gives 1.24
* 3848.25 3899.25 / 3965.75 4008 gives 1.06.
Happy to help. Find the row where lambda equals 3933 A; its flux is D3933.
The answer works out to 8.221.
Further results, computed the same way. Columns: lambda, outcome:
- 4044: 12.83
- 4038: 14.16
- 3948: 11.89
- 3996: 13.39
